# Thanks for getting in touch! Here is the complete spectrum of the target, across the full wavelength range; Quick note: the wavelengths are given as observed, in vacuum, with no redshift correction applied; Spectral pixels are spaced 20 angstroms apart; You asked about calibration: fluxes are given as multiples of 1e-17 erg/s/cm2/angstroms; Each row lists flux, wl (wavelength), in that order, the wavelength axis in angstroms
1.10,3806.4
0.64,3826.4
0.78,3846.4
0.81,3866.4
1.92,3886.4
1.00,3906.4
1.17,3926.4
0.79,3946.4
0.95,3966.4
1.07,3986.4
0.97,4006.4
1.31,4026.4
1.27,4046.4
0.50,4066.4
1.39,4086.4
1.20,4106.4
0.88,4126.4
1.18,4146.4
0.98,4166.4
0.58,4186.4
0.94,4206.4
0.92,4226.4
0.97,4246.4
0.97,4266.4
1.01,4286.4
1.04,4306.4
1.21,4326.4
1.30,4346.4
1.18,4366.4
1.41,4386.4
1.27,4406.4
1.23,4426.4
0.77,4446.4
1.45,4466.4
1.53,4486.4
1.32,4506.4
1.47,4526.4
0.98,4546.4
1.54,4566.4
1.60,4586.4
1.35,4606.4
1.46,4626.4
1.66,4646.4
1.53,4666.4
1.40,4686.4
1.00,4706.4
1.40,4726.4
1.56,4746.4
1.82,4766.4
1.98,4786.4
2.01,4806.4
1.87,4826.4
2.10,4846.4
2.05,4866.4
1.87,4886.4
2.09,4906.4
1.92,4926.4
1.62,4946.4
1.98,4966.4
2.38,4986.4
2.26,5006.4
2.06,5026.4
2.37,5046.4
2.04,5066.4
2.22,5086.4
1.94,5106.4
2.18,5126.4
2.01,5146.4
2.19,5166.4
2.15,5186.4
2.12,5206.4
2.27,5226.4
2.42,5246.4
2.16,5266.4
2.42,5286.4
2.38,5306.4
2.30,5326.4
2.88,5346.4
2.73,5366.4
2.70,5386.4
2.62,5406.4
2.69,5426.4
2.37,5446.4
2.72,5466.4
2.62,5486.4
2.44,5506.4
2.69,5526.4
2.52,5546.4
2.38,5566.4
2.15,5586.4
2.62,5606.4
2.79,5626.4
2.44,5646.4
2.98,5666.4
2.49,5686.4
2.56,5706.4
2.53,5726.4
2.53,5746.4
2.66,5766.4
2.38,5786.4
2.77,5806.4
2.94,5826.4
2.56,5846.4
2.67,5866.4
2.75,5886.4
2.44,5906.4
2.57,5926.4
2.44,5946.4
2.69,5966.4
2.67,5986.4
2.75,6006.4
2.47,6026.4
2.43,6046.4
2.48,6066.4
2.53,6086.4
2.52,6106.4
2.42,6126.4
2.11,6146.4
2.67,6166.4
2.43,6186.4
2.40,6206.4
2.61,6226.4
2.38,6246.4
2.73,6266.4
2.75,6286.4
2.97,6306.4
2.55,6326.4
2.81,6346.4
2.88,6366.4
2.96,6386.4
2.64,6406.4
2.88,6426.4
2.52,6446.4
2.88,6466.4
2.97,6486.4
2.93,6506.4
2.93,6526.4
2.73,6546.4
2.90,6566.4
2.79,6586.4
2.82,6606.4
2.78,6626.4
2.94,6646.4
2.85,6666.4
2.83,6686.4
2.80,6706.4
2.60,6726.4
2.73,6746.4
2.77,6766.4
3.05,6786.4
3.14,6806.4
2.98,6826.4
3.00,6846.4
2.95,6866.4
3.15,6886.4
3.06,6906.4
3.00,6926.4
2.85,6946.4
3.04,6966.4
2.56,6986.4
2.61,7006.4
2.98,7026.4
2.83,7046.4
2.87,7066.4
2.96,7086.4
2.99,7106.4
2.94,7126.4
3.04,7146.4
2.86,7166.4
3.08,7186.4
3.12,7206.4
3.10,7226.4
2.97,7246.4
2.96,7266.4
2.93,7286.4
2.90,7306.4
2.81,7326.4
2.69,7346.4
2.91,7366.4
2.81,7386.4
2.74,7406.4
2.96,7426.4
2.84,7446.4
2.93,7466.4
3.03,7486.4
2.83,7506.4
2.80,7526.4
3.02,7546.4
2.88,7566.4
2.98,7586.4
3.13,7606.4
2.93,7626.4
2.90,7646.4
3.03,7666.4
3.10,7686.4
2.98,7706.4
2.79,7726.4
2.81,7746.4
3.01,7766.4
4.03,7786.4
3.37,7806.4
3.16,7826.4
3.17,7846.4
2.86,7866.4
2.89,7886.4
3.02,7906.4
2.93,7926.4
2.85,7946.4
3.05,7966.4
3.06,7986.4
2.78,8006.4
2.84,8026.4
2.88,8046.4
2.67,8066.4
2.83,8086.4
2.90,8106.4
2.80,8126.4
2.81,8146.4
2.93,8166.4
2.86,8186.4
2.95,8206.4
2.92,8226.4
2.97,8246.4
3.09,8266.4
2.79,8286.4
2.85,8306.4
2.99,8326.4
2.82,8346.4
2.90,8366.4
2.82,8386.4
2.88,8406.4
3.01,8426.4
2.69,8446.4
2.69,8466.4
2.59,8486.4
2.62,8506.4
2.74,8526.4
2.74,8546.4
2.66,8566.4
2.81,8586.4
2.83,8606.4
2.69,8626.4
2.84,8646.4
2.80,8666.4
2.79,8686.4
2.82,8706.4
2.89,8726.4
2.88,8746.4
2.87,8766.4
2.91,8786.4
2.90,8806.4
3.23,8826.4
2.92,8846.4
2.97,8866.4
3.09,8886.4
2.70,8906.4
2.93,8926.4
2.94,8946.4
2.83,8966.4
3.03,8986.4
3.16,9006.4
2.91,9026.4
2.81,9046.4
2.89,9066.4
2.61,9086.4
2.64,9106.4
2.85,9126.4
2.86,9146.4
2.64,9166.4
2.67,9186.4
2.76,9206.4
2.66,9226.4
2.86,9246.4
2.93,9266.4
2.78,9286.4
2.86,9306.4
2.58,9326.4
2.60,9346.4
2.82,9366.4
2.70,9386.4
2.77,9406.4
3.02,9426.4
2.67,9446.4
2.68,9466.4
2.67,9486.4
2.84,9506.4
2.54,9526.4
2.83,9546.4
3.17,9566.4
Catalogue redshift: 0.187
